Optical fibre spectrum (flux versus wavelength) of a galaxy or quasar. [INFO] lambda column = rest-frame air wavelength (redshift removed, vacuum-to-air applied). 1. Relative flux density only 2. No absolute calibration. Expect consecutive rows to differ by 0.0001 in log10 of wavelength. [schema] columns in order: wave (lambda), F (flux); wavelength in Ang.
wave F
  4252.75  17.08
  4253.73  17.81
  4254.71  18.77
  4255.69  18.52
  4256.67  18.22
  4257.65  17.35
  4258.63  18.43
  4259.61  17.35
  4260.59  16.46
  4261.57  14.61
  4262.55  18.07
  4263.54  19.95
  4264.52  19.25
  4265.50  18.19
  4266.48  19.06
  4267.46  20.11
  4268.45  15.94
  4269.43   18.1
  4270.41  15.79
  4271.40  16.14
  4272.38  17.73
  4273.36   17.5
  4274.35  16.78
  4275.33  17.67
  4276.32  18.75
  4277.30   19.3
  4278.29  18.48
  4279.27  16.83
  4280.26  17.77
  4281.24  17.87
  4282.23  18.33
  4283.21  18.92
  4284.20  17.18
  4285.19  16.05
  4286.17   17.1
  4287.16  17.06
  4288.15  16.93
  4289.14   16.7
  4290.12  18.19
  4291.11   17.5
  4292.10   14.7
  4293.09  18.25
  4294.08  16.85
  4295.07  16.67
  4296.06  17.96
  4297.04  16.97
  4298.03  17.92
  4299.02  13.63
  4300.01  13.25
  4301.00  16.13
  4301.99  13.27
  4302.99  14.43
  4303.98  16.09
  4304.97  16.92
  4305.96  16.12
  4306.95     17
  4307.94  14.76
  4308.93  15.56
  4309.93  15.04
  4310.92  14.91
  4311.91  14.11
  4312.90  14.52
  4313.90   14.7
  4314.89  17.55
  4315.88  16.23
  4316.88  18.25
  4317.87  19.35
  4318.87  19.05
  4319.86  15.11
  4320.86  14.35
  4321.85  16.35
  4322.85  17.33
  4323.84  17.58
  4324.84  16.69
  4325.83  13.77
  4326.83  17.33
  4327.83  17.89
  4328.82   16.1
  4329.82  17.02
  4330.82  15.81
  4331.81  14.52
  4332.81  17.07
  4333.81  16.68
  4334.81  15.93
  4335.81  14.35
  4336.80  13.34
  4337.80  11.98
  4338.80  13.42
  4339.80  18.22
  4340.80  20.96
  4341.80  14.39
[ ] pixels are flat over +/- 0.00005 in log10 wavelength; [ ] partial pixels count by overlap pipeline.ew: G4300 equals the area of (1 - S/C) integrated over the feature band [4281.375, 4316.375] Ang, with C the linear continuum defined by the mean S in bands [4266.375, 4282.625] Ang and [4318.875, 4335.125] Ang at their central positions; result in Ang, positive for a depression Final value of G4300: 1.8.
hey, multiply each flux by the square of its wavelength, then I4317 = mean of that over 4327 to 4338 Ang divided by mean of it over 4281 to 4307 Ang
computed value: 0.96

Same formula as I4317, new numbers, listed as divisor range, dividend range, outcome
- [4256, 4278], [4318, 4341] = 0.93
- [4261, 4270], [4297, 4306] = 0.86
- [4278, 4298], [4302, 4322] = 0.93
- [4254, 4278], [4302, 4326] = 0.92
